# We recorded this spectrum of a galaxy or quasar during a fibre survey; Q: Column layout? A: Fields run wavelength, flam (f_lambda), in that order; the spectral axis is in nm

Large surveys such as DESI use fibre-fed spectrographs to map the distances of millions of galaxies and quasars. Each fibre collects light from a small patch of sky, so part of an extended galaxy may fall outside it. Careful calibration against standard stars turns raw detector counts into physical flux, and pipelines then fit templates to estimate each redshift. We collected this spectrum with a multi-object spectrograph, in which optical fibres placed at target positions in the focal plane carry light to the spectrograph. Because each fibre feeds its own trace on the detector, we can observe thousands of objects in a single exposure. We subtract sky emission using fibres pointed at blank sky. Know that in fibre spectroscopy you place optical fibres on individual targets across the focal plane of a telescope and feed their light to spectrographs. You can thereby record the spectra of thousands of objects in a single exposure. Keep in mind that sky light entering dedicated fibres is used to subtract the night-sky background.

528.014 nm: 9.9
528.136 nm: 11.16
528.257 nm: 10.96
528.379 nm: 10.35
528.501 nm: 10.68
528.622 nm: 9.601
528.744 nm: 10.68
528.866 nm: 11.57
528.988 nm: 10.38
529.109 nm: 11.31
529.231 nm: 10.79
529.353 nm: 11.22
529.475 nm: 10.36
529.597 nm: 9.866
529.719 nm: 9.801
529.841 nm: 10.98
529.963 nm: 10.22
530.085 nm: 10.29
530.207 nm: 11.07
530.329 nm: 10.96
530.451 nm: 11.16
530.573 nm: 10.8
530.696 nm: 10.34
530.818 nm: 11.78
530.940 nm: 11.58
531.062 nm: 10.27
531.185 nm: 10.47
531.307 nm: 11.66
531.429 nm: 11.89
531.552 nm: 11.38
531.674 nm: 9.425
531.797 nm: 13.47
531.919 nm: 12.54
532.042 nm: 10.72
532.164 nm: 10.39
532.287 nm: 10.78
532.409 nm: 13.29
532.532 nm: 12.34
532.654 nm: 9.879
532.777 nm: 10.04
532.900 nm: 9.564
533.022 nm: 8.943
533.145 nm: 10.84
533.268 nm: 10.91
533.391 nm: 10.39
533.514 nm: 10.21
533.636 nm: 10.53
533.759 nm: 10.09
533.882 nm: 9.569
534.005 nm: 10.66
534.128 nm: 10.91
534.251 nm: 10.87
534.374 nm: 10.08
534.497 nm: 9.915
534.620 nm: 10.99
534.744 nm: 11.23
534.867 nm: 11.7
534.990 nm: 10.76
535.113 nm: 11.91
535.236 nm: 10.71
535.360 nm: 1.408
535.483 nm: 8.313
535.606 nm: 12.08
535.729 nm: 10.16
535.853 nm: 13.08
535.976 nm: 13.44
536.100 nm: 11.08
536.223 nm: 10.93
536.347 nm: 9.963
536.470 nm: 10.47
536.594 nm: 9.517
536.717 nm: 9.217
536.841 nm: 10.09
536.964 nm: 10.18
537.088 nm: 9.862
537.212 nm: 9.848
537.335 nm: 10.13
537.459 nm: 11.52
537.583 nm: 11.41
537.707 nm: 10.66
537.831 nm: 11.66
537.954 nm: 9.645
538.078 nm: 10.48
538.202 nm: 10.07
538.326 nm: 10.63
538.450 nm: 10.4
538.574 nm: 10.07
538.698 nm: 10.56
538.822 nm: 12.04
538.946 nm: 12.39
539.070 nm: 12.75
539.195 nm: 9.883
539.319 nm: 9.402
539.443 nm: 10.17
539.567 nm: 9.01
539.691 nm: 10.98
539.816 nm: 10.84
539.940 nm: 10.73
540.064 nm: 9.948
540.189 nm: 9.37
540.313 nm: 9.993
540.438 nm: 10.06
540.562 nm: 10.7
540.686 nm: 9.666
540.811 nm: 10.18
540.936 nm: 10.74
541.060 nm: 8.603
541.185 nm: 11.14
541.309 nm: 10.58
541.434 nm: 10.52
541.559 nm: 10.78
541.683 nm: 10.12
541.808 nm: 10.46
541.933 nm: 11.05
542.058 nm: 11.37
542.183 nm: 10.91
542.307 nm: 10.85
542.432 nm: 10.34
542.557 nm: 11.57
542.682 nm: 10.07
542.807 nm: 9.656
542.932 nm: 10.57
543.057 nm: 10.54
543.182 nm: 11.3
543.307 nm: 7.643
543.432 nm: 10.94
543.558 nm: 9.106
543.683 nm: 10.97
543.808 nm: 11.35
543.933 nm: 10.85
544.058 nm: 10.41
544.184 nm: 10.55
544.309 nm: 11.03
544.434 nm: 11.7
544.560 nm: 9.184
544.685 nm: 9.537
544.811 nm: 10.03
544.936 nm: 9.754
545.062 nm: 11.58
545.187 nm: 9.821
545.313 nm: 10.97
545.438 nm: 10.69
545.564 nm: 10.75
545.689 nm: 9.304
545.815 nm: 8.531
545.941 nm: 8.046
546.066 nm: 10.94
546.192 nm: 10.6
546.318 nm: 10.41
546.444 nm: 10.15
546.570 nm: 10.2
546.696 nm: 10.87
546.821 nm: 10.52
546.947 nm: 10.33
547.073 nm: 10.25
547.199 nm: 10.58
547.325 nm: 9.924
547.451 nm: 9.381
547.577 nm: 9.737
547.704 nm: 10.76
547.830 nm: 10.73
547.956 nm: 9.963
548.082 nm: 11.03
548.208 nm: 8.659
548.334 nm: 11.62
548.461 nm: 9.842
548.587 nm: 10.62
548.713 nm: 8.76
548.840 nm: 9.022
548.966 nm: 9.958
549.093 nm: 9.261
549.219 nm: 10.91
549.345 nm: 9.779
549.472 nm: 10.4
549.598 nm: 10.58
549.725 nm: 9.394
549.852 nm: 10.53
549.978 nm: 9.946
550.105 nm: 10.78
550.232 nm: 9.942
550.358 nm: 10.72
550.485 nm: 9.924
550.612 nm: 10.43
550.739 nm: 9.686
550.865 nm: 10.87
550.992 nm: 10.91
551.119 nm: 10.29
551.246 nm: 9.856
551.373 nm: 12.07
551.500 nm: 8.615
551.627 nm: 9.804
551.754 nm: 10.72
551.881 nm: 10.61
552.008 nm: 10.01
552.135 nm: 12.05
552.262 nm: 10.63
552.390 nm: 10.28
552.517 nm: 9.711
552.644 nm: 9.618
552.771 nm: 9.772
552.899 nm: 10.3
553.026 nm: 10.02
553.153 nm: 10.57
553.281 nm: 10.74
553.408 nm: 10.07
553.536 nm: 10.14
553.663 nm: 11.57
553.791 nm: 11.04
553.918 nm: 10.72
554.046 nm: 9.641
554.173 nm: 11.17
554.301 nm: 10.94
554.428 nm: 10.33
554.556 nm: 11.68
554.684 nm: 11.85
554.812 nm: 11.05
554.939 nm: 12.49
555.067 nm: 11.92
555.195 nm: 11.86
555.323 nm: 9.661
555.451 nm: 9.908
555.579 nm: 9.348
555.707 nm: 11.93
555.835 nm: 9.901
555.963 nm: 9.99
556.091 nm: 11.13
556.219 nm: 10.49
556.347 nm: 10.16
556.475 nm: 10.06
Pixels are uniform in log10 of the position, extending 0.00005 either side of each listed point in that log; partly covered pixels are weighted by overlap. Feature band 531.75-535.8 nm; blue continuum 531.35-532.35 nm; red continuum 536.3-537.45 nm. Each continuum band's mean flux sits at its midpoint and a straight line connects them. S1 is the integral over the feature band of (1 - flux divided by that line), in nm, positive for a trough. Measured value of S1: 0.13 nm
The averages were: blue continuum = 11.3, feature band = 10.5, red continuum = 10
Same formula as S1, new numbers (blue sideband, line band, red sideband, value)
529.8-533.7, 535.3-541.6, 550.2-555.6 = 0.267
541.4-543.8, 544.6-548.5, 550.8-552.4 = 0.121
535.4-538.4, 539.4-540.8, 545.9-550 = 0.038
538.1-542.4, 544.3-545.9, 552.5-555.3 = 0.066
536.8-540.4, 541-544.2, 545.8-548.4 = -0.036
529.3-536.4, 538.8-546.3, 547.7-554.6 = 0.080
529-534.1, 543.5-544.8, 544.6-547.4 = -0.027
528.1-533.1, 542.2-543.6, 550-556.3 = 0.055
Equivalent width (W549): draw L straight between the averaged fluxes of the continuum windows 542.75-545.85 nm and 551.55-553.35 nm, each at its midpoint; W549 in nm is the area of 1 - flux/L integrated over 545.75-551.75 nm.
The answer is 0.10 nm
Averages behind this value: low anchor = 10.3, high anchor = 10.3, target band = 10.1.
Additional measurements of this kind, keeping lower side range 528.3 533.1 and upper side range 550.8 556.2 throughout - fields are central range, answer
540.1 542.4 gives 0.074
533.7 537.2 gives 0.154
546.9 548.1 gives 0.049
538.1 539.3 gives -0.016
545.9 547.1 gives 0.046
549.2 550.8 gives 0.065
